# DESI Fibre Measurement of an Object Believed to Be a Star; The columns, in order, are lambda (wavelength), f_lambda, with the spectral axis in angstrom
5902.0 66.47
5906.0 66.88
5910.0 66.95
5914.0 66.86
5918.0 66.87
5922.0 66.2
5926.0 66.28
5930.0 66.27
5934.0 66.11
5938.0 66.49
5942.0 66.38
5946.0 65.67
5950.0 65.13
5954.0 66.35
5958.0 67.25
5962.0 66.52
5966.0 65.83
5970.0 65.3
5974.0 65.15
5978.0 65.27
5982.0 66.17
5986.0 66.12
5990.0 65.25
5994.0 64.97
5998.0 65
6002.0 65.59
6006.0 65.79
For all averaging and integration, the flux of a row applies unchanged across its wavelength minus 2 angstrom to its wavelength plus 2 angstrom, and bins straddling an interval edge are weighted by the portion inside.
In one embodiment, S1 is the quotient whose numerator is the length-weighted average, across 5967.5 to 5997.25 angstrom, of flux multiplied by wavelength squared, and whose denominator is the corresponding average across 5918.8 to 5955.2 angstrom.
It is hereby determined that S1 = 1.0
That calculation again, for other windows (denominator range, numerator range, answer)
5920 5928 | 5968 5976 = 1.00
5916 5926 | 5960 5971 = 1.01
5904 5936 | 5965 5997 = 1.00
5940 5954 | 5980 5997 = 1.01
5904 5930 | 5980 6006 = 1.01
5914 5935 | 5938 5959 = 1.00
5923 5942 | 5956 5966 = 1.02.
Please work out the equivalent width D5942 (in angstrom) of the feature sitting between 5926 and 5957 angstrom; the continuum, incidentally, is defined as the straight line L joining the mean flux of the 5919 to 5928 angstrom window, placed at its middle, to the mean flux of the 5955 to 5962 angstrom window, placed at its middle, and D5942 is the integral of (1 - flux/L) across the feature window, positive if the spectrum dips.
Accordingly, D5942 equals 0.2 angstrom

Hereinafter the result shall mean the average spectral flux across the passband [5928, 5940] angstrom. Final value 66.3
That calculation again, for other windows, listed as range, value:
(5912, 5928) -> 66.6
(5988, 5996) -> 65.1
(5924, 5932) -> 66.3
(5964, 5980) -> 65.4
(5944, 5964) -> 66.2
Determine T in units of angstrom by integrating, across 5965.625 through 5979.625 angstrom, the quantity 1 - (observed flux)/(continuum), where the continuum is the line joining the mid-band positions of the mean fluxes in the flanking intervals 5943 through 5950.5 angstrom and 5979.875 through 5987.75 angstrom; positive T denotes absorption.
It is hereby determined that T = 0.1 angstrom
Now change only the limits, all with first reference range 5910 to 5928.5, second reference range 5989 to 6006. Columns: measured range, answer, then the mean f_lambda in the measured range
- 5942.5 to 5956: 0.1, 65.8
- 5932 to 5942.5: 0.0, 66.3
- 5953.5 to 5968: -0.1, 66.5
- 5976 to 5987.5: -0.1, 65.8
